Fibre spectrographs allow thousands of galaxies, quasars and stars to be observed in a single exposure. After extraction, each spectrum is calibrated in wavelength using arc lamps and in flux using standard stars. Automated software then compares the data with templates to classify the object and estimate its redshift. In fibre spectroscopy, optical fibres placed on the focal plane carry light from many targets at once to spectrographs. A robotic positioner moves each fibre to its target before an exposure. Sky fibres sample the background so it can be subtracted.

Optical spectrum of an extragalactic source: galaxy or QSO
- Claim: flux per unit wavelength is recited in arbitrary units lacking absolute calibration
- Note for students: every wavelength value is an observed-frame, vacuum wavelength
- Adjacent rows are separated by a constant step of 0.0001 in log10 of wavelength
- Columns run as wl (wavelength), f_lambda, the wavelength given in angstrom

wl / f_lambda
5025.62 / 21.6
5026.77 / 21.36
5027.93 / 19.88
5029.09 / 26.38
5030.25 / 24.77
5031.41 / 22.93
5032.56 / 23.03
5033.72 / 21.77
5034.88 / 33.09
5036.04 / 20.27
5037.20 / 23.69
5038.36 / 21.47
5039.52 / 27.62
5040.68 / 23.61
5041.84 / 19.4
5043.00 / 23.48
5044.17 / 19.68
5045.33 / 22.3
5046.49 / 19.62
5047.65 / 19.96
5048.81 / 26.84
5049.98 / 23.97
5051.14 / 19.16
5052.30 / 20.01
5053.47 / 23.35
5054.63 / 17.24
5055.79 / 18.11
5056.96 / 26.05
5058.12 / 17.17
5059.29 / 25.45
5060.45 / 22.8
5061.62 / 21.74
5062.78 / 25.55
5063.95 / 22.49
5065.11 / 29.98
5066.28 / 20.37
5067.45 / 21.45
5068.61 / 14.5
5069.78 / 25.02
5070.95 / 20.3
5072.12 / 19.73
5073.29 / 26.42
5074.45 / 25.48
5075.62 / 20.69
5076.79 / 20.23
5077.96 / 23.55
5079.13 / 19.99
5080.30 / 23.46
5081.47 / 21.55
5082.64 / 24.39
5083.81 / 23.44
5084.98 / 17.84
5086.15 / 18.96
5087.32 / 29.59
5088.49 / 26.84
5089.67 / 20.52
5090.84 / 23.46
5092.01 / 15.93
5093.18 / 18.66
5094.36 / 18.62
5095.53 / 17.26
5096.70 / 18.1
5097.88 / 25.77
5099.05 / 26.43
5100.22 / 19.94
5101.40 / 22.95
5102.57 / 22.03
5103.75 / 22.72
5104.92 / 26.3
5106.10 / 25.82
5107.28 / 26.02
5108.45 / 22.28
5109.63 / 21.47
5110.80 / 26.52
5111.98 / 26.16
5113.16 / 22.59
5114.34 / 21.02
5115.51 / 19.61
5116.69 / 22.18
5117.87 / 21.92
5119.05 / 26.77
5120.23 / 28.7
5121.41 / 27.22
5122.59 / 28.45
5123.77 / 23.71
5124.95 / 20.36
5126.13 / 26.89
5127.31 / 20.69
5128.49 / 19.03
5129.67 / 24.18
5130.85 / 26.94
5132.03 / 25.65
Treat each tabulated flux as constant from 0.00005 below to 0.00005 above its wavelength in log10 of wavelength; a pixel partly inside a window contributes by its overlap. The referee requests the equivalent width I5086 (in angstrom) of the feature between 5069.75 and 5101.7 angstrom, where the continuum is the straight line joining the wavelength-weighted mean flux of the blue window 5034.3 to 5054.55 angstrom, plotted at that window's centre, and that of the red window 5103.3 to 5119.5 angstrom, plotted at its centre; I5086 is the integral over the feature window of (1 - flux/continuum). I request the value 1.87 angstrom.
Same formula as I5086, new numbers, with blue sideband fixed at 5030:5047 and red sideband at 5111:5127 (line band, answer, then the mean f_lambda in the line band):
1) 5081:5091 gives 0.4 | 22.9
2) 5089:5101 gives 1.7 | 20.5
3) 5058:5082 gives 1.2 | 22.4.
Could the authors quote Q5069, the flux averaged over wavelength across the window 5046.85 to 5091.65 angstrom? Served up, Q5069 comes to 22.3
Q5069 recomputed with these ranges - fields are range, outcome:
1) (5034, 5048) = 22.9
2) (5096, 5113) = 23.7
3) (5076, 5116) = 22.4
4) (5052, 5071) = 21.9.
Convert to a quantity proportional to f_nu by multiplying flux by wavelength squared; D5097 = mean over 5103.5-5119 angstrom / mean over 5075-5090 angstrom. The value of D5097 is 1.06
